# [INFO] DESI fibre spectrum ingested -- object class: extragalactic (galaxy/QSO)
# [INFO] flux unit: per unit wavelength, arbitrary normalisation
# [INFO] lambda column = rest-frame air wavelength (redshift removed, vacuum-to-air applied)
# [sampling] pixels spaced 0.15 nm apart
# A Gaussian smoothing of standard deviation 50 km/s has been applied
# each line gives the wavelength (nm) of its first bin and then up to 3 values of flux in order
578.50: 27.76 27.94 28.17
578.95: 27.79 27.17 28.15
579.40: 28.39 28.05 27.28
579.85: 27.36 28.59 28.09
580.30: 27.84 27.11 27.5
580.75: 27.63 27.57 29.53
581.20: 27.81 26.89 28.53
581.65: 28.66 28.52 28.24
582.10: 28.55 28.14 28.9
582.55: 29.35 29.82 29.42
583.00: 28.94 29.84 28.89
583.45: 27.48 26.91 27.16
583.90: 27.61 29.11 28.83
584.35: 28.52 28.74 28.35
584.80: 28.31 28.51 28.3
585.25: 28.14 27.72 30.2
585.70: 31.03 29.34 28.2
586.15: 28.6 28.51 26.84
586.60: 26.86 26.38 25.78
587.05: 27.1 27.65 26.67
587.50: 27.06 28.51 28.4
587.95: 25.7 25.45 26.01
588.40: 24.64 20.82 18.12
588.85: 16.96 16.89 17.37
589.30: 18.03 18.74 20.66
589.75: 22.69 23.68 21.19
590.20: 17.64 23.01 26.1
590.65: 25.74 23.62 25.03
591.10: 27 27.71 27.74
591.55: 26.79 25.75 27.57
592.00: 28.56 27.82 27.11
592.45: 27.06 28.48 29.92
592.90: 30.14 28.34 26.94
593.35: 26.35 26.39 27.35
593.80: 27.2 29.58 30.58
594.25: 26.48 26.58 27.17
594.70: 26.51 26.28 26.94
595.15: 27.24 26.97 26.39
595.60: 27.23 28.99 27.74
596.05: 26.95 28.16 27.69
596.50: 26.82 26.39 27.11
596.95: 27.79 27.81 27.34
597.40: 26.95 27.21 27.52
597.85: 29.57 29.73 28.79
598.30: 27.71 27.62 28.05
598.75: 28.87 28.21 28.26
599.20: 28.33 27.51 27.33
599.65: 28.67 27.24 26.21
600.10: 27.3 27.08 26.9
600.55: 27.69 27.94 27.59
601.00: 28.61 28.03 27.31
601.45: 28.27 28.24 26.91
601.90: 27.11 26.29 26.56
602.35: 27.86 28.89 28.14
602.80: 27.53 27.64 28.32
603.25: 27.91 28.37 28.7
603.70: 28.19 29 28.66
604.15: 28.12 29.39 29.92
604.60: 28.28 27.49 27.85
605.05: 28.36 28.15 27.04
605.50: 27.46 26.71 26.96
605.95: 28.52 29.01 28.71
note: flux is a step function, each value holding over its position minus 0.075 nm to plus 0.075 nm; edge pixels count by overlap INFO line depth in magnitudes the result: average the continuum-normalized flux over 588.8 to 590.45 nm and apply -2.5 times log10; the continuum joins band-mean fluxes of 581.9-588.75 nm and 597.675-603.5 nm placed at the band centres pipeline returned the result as 0.36 mag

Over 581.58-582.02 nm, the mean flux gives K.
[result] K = 28.5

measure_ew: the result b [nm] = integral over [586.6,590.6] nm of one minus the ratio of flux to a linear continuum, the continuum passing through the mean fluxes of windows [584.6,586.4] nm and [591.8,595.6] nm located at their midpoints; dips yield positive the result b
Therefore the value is 0.72 nm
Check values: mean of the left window 28.7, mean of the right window 27.6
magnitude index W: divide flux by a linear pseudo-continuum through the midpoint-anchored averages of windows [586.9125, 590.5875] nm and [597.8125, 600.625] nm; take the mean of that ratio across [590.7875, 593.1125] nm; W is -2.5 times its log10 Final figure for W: -0.13 mag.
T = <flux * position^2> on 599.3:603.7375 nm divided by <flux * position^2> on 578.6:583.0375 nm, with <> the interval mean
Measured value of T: 1.05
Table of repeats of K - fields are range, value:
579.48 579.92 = 27.6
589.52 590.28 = 21.2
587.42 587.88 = 28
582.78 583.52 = 28.9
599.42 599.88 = 27.7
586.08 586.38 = 28.5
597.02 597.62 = 27.3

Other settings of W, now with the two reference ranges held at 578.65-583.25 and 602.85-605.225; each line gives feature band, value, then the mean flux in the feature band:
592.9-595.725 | 0.04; 27.4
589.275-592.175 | 0.17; 24.3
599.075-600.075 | 0.03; 27.6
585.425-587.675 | 0.02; 27.9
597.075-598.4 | 0.01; 28.1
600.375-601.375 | 0.02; 27.8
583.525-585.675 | 0.00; 28.4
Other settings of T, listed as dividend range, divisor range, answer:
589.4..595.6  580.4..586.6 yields 0.95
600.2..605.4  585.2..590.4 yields 1.20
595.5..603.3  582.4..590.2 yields 1.11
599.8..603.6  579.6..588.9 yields 1.06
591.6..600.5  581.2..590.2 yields 1.09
